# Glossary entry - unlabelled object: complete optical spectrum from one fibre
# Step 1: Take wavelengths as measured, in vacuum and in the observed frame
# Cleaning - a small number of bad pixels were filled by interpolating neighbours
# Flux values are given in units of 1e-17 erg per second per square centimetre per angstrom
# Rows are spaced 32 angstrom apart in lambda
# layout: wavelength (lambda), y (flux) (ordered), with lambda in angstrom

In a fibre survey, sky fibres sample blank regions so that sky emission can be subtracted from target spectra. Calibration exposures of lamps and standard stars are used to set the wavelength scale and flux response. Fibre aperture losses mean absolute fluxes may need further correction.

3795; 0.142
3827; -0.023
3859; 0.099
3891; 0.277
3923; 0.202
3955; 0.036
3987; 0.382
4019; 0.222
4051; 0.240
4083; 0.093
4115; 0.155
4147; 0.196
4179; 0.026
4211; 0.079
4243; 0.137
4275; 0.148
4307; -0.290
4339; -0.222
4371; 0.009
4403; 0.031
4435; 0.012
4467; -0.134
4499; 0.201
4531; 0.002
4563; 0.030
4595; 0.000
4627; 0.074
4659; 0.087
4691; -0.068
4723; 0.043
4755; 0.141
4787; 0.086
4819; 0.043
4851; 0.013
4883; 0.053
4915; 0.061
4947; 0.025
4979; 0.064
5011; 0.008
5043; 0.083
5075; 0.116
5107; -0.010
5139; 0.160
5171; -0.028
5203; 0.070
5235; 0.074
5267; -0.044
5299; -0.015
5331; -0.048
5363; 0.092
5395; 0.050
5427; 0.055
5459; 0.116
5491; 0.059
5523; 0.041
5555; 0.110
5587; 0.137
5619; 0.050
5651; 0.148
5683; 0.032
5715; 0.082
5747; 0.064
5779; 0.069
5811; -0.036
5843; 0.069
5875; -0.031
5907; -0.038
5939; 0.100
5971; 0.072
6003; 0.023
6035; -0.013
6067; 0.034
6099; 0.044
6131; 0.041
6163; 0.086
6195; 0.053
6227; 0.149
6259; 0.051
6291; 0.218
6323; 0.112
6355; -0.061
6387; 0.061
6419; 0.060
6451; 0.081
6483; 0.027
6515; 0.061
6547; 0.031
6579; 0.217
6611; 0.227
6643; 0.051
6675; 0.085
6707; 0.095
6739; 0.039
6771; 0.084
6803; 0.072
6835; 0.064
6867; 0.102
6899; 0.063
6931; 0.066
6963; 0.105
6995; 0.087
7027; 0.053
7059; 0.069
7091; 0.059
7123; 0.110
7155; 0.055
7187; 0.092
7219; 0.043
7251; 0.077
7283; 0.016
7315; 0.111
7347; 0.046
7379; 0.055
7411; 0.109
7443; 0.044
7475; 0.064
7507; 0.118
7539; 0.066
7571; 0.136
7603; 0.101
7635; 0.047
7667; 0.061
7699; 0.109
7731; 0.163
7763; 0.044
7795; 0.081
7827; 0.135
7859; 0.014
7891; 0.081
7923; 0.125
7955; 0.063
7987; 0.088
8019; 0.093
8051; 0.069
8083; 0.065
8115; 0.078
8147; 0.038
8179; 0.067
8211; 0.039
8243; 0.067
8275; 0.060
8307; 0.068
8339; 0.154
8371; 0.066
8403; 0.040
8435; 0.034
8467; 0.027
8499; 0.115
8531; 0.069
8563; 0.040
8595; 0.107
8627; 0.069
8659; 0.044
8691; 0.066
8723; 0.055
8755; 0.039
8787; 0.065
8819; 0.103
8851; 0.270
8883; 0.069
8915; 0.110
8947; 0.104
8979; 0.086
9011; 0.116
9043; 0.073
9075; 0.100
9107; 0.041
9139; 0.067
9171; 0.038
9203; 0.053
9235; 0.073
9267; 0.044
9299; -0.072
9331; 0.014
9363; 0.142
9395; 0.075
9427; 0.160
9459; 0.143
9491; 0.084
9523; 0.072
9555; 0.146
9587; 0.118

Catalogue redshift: 0.769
